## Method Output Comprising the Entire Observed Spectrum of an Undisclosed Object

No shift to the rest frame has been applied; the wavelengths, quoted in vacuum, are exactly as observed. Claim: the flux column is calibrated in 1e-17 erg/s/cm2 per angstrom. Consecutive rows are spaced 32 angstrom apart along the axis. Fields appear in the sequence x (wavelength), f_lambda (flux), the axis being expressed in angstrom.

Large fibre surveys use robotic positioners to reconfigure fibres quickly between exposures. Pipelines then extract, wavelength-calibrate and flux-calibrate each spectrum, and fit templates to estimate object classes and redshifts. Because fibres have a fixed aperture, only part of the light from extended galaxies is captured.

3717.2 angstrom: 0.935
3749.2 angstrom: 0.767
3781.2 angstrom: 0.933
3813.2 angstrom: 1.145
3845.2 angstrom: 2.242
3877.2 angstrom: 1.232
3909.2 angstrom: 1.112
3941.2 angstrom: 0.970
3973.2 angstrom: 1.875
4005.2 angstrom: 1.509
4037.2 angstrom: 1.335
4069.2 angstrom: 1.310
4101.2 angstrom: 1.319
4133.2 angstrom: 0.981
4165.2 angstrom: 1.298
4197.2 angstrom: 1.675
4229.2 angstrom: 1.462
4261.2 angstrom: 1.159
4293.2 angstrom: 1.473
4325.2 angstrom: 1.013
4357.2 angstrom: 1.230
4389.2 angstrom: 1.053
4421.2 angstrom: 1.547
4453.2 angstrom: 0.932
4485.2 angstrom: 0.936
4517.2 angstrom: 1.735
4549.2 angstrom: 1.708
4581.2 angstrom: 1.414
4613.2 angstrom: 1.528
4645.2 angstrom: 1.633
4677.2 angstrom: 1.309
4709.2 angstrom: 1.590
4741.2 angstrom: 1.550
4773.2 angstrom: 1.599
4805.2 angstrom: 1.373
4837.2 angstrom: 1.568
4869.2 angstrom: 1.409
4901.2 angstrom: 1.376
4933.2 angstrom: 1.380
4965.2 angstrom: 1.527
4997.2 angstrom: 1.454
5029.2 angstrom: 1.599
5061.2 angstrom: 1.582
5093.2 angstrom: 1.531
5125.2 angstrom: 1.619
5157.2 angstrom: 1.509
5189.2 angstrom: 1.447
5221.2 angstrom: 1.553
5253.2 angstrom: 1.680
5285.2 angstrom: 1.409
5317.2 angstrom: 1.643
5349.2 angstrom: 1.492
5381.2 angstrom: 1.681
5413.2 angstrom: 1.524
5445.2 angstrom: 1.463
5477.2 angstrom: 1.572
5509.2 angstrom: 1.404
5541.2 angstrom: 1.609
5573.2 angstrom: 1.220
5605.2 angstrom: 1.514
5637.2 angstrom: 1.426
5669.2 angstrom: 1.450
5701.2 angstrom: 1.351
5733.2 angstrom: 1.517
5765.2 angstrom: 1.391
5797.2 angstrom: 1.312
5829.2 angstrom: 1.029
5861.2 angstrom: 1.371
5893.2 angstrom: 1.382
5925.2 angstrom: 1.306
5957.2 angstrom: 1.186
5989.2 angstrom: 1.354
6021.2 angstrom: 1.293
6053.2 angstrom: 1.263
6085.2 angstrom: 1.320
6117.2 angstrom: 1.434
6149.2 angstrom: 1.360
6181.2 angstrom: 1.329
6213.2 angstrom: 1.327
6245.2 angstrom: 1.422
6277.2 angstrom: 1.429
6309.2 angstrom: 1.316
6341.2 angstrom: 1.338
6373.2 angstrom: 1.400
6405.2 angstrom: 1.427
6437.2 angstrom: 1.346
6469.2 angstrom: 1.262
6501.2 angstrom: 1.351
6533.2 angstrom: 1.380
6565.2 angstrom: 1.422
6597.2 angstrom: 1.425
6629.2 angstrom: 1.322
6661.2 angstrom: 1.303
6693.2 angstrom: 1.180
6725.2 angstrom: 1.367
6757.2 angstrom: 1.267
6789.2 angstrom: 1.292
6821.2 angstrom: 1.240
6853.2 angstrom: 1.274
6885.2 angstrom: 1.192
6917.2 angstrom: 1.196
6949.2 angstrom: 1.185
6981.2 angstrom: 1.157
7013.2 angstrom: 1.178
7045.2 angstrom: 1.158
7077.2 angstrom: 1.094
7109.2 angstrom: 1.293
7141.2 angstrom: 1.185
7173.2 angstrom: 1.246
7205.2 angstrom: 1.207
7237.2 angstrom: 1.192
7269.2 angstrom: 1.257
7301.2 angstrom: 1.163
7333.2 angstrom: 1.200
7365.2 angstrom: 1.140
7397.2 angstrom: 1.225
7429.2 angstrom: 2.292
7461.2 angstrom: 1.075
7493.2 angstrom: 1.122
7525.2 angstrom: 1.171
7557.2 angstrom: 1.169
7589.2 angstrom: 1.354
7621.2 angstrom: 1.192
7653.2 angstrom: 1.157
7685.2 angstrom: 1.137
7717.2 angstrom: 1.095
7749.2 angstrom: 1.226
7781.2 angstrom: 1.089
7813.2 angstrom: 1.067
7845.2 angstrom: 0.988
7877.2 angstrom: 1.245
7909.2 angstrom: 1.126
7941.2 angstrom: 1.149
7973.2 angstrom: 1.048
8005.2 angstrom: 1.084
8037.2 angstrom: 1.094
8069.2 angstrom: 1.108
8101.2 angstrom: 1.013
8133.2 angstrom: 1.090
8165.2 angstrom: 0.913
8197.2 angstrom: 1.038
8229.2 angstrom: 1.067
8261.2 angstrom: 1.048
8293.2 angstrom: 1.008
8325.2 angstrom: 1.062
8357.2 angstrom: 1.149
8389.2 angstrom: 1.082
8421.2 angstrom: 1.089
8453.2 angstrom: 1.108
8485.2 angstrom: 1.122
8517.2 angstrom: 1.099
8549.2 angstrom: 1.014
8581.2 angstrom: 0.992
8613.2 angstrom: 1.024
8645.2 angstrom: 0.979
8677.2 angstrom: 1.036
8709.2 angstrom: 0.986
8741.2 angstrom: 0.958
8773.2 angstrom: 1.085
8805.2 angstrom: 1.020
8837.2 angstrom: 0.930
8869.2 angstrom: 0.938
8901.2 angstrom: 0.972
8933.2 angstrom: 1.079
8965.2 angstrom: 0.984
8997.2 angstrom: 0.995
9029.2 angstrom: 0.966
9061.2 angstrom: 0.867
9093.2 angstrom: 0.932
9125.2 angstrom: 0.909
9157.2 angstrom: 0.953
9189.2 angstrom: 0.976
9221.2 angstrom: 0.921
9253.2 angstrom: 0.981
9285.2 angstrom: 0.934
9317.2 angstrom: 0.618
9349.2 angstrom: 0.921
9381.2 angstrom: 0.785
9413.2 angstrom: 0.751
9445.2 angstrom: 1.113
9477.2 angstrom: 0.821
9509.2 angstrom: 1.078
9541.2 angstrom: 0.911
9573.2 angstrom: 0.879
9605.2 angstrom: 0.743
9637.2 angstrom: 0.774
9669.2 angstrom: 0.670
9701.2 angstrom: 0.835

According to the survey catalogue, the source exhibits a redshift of 0.130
